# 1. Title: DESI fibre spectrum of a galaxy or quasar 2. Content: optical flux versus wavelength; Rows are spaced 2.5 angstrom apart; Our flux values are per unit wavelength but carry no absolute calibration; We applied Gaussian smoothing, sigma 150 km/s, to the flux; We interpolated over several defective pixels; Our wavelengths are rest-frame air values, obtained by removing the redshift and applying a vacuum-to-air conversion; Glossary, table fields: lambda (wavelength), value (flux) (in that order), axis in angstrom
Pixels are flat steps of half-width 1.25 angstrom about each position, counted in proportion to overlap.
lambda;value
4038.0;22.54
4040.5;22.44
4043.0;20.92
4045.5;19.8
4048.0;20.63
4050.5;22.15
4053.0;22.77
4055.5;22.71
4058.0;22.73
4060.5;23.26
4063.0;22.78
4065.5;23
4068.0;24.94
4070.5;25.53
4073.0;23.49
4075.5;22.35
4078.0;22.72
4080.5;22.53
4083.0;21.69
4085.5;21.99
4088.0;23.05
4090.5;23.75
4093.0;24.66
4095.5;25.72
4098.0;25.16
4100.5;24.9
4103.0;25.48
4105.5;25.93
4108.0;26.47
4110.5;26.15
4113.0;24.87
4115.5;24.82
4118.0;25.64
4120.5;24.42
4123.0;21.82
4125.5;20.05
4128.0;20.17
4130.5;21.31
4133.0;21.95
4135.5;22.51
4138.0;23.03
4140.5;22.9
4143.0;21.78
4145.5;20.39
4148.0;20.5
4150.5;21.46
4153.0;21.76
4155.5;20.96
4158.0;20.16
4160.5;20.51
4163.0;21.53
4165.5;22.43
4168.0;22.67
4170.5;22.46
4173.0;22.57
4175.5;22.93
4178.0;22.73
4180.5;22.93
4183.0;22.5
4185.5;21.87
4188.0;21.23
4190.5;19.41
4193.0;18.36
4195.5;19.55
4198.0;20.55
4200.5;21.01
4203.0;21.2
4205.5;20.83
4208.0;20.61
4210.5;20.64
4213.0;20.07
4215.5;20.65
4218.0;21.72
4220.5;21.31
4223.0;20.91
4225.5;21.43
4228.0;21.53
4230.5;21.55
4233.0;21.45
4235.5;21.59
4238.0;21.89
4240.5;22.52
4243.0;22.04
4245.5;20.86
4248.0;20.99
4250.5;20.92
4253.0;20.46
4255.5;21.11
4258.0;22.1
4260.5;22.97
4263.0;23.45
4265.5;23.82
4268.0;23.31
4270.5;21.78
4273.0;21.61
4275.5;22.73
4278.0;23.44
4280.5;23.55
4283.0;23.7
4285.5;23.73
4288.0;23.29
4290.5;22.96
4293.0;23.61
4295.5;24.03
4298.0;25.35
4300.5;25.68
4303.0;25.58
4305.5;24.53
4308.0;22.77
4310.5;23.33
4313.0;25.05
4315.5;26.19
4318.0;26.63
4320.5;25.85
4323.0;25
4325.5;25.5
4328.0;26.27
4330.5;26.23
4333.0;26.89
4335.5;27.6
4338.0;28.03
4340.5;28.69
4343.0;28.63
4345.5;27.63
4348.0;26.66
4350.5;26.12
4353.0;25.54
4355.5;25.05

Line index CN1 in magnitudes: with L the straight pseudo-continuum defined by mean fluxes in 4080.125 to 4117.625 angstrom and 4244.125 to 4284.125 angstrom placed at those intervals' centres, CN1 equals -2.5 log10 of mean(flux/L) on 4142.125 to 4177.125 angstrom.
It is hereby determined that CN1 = 0.10 mag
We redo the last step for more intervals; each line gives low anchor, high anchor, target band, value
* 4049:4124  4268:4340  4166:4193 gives 0.11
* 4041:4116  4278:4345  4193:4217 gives 0.20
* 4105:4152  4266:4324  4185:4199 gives 0.16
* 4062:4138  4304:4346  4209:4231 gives 0.18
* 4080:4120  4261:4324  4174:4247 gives 0.14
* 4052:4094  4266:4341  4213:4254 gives 0.14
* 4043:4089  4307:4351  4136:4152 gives 0.10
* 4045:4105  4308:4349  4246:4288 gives 0.14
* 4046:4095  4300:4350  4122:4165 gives 0.12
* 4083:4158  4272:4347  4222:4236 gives 0.14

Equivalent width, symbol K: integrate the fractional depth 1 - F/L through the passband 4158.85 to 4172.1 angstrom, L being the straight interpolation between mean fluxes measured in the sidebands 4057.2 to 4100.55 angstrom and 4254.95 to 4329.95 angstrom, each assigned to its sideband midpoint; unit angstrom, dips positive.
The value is 1.0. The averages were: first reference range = 23.5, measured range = 21.9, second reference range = 24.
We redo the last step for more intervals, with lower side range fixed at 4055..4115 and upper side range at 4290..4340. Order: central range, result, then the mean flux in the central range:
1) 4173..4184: 0.8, 22.8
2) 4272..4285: 1.1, 23.1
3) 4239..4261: 3.1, 21.5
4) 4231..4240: 1.2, 21.7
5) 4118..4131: 1.2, 22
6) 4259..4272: 1.1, 23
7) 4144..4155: 1.5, 21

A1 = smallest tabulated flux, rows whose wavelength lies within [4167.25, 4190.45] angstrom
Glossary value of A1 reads 21.23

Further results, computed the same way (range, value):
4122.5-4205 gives 18.36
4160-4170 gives 20.51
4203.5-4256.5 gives 20.07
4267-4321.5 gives 21.61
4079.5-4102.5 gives 21.69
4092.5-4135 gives 20.05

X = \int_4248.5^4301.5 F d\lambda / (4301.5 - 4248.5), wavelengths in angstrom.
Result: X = 23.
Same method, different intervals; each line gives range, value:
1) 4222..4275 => 21.8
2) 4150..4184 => 22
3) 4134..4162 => 21.5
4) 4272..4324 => 24.2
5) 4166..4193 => 22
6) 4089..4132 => 24.2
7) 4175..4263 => 21.3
